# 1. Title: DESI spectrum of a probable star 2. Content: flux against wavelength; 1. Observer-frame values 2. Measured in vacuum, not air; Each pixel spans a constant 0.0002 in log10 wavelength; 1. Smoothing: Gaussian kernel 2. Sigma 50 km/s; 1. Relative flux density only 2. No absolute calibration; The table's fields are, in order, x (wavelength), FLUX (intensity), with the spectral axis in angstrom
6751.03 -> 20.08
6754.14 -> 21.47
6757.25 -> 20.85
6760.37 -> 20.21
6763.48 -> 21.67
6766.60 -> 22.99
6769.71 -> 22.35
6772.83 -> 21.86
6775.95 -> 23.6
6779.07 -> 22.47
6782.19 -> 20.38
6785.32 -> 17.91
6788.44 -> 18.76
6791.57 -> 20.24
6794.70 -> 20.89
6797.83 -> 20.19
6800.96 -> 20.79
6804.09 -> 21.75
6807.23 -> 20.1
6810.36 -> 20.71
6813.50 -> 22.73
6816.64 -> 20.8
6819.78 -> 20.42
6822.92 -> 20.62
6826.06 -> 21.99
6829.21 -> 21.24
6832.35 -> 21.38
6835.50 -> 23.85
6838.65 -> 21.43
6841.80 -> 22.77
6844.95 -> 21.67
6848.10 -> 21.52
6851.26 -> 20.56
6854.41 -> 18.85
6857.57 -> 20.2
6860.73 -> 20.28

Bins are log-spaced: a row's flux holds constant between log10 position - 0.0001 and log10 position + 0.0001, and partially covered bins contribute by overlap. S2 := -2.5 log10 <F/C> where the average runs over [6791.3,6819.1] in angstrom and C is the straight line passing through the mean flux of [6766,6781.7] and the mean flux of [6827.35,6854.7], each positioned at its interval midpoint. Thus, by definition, 0.058 mag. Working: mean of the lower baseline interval 22.5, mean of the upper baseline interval 21.6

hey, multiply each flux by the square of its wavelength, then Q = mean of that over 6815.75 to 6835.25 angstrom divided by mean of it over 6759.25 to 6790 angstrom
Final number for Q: 1.02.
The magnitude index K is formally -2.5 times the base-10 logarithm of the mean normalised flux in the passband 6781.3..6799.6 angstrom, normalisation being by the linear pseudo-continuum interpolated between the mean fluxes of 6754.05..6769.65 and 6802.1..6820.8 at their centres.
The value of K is 0.08 mag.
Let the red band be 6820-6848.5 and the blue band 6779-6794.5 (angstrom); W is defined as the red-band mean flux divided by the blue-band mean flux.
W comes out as 1.10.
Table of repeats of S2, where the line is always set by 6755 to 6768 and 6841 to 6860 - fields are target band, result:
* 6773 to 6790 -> 0.028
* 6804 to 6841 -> -0.022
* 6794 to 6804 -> 0.020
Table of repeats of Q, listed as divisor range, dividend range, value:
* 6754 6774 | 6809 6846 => 1.02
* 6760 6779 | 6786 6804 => 0.91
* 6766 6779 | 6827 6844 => 0.99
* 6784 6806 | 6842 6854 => 1.07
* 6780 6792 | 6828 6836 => 1.15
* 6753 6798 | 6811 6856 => 1.03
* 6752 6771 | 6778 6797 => 0.94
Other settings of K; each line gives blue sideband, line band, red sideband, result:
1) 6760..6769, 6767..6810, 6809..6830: 0.03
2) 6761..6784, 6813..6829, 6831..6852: 0.04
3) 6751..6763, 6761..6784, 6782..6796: -0.10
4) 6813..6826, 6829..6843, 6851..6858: -0.09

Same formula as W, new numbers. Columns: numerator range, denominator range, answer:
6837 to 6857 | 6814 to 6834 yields 1.00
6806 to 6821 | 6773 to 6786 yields 0.98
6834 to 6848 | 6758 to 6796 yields 1.06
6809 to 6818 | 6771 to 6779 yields 0.95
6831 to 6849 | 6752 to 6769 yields 1.03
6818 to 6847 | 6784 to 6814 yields 1.07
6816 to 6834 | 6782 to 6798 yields 1.08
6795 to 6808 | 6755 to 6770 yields 0.96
